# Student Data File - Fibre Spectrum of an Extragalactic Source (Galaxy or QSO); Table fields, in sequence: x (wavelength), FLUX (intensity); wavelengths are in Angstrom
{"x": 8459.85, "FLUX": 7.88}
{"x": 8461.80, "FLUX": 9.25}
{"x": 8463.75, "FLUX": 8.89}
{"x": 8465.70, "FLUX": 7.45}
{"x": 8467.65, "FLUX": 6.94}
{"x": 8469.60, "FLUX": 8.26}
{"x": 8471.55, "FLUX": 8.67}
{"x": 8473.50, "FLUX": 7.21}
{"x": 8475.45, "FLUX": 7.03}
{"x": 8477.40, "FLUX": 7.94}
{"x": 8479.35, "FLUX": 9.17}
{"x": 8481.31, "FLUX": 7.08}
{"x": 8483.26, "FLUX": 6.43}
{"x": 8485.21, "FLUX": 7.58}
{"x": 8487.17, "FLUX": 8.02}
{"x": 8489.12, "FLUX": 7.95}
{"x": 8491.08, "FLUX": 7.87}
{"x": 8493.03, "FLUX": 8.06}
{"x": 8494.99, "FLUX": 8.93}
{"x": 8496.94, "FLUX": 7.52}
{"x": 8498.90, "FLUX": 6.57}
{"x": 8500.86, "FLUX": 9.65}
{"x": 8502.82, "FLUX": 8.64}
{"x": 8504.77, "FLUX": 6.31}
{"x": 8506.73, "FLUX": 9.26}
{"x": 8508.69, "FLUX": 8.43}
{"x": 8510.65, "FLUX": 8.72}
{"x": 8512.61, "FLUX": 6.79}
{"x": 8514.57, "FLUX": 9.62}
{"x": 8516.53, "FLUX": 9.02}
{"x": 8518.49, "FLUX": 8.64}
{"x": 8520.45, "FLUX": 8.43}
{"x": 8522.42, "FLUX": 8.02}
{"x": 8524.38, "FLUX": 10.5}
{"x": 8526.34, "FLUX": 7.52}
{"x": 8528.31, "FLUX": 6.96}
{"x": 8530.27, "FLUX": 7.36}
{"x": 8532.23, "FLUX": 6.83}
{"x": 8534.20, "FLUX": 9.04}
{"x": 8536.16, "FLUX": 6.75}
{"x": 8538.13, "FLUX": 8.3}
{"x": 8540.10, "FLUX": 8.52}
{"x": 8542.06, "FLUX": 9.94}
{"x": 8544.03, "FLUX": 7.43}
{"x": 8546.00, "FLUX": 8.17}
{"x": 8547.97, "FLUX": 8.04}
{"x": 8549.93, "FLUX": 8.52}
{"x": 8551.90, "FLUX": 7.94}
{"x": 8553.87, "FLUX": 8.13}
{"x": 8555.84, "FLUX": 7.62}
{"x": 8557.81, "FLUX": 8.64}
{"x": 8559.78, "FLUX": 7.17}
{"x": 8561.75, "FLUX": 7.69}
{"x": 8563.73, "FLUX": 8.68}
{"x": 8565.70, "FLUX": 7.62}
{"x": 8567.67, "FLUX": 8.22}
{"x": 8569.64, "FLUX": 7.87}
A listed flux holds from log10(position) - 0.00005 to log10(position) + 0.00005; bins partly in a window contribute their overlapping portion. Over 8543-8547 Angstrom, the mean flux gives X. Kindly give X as 7.81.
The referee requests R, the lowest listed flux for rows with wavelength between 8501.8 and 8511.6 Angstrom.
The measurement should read 6.31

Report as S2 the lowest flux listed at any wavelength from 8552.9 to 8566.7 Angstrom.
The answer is 7.17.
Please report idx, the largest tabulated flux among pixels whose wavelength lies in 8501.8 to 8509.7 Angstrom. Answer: 9.26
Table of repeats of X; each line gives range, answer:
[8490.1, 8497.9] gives 8.1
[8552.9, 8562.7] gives 7.85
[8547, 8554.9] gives 8.16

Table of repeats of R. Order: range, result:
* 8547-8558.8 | 7.62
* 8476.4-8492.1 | 6.43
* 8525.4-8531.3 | 6.96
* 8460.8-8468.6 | 6.94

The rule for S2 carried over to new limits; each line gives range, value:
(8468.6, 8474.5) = 7.21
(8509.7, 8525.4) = 6.79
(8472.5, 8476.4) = 7.03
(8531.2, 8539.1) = 6.75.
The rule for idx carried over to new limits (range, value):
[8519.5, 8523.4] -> 8.43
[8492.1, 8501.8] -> 9.65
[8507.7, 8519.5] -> 9.62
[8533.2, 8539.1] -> 9.04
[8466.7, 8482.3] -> 9.17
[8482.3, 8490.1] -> 8.02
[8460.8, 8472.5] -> 9.25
